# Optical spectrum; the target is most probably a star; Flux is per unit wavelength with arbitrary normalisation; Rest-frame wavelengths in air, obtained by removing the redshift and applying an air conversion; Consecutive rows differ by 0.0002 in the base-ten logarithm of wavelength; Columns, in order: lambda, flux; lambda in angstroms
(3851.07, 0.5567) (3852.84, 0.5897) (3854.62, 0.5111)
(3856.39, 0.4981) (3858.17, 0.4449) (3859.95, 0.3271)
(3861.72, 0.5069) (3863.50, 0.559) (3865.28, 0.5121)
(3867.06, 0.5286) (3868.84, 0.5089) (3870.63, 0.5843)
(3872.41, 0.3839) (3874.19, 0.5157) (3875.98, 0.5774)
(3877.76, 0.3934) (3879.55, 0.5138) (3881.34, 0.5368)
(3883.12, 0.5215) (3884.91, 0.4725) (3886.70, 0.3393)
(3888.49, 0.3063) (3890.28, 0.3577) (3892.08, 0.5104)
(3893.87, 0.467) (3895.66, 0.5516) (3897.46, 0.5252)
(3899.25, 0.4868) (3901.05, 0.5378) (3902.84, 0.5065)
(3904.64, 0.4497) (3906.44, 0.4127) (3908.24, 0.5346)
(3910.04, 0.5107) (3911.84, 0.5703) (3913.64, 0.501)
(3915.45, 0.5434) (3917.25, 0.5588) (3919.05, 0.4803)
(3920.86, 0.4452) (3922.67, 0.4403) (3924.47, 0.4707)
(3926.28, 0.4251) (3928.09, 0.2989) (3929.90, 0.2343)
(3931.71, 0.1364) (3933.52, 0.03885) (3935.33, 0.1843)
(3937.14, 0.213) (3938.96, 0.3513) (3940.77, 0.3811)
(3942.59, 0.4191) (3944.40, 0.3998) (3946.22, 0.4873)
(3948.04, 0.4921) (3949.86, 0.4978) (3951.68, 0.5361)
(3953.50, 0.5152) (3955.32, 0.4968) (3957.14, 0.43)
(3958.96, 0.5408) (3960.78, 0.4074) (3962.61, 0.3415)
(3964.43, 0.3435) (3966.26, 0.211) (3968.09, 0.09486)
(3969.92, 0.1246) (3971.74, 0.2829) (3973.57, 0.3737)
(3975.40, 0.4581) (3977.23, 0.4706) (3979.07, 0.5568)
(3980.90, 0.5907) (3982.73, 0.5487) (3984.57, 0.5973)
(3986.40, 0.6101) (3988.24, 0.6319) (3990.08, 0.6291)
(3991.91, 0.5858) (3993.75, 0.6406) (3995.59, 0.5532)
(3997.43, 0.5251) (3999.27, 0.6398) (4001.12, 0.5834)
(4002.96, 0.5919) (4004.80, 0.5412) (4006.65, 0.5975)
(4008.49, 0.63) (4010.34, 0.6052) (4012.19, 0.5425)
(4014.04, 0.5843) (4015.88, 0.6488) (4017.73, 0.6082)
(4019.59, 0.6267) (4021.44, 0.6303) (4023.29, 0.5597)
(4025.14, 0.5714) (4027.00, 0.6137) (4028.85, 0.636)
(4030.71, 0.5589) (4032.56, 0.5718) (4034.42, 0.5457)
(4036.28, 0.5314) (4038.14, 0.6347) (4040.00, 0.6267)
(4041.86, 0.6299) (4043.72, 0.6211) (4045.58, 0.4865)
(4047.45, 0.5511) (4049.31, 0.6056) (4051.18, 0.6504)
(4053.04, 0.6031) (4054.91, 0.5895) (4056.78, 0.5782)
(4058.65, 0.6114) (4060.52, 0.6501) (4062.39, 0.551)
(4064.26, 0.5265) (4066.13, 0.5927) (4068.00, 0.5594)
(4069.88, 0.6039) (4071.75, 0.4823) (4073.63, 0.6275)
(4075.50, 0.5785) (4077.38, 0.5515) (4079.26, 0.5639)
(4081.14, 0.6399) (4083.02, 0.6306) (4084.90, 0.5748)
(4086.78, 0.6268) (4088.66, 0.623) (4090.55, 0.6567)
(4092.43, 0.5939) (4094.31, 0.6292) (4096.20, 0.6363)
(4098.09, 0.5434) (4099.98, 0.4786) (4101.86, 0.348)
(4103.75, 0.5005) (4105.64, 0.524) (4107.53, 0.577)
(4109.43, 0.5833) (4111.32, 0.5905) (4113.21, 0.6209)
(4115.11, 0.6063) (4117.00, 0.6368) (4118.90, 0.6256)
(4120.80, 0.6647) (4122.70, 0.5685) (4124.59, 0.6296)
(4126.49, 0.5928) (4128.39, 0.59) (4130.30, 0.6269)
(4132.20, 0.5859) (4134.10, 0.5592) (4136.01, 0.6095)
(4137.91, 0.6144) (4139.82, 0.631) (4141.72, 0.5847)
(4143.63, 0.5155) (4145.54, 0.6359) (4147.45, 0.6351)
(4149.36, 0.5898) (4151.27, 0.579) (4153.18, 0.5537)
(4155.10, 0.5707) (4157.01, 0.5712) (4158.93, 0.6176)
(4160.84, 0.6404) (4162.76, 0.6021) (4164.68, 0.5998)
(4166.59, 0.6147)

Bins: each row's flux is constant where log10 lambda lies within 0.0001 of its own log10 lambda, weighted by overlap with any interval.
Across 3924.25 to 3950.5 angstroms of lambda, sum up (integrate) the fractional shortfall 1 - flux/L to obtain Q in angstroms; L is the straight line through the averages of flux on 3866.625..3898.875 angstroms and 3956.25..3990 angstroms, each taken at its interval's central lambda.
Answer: 6.8 angstroms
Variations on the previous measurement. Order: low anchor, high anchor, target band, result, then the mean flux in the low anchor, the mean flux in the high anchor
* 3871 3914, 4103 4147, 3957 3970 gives 5.0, 0.48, 0.595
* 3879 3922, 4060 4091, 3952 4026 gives 3.5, 0.485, 0.589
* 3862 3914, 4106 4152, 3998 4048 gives -3.6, 0.489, 0.601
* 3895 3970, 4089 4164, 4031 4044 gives -2.2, 0.41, 0.588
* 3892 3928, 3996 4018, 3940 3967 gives 5.1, 0.492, 0.59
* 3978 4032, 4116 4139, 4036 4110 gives 2.8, 0.594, 0.609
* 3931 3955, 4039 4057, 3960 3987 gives 2.3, 0.363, 0.595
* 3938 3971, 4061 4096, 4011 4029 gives -3.7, 0.392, 0.591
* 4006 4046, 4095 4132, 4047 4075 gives 0.1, 0.595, 0.577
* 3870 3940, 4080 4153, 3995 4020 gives -4.0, 0.432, 0.591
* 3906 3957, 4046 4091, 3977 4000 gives -4.7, 0.414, 0.591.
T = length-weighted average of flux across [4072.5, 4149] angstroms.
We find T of 0.59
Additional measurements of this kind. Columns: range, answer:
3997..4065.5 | 0.591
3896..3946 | 0.412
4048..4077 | 0.586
